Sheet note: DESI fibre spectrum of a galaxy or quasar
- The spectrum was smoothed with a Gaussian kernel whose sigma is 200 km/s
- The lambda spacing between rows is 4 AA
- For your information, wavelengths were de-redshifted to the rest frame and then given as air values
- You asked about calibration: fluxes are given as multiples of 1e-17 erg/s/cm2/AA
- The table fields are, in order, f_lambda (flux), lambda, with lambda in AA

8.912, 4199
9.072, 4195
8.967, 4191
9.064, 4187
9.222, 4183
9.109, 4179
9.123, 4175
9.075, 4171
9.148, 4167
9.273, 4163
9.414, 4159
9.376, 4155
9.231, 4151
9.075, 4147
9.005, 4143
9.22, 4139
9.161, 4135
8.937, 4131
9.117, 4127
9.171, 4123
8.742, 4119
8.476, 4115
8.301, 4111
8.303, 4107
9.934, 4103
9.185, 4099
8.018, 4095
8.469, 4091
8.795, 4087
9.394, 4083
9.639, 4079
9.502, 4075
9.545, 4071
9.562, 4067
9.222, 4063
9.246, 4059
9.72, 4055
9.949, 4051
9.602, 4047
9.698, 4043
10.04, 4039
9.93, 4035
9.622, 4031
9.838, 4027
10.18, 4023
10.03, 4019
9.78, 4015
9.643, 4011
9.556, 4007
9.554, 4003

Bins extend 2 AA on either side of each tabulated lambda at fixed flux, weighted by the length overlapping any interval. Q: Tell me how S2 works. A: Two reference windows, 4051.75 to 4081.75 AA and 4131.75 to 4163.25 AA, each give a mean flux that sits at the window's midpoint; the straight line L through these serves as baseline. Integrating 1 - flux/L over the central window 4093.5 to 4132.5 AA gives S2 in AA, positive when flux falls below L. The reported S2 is 2.1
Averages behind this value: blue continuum 9.51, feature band 8.83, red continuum 9.21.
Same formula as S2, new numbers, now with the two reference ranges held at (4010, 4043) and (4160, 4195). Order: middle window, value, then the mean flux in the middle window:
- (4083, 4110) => 2.04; 8.81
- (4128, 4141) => 0.33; 9.11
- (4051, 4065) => 0.36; 9.47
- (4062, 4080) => 0.29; 9.5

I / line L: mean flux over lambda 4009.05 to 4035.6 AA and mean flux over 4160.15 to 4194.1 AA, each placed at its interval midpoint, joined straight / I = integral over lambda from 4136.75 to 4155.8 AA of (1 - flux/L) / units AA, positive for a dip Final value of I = 0.2 AA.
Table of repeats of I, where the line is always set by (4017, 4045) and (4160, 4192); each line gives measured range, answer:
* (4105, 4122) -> 1.74 AA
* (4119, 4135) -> 0.60 AA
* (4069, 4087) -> 0.40 AA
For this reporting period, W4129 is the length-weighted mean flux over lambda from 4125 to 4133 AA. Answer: 9.03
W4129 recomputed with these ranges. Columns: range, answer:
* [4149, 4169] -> 9.29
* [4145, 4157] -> 9.23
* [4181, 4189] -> 9.14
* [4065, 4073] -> 9.55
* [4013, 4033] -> 9.89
